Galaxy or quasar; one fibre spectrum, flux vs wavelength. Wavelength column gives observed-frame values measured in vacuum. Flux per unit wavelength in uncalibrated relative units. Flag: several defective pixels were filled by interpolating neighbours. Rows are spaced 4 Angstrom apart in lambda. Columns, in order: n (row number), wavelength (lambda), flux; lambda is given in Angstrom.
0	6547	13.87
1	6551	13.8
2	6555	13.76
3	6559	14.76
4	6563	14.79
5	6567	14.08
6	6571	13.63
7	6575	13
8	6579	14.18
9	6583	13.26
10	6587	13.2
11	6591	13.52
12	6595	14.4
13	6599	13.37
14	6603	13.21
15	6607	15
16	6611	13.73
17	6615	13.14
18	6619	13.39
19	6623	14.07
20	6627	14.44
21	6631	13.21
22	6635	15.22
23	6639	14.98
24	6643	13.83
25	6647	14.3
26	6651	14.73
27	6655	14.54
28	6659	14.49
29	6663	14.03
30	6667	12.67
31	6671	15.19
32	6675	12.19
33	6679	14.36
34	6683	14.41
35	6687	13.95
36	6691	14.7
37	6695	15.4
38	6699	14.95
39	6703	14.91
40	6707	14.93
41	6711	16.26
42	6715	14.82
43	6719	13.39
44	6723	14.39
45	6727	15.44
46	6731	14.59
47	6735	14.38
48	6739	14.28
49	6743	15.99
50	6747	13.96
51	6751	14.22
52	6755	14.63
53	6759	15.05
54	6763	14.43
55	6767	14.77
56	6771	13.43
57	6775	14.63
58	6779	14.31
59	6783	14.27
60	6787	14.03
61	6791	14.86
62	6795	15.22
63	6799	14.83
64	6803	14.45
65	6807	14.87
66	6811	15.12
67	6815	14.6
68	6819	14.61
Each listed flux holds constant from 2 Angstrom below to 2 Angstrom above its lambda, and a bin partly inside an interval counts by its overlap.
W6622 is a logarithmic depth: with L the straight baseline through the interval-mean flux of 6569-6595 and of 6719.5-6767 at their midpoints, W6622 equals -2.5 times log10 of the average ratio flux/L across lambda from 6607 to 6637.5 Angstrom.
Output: -0.01 mag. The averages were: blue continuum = 13.5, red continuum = 14.6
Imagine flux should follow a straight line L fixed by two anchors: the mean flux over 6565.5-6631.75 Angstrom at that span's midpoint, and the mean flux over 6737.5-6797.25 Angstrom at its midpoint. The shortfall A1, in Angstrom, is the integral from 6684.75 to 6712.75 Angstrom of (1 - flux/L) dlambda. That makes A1 -1.6 Angstrom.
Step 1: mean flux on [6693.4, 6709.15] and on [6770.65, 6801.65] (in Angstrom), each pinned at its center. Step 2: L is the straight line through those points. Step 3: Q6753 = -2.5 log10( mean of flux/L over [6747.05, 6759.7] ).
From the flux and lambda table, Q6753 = 0.02 mag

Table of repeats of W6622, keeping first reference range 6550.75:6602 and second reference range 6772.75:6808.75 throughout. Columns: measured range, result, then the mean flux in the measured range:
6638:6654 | -0.03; 14.4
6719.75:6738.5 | -0.02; 14.6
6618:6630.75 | 0.01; 13.9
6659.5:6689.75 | 0.02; 13.9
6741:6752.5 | -0.02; 14.7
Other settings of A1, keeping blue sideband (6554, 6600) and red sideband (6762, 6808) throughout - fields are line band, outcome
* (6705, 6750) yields -1.37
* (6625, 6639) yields -0.37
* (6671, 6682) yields 0.33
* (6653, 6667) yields -0.01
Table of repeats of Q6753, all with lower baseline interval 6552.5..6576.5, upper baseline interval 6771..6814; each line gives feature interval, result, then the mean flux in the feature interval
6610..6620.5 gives 0.06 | 13.4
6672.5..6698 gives 0.01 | 14.2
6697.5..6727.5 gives -0.03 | 14.9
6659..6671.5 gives 0.03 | 13.9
